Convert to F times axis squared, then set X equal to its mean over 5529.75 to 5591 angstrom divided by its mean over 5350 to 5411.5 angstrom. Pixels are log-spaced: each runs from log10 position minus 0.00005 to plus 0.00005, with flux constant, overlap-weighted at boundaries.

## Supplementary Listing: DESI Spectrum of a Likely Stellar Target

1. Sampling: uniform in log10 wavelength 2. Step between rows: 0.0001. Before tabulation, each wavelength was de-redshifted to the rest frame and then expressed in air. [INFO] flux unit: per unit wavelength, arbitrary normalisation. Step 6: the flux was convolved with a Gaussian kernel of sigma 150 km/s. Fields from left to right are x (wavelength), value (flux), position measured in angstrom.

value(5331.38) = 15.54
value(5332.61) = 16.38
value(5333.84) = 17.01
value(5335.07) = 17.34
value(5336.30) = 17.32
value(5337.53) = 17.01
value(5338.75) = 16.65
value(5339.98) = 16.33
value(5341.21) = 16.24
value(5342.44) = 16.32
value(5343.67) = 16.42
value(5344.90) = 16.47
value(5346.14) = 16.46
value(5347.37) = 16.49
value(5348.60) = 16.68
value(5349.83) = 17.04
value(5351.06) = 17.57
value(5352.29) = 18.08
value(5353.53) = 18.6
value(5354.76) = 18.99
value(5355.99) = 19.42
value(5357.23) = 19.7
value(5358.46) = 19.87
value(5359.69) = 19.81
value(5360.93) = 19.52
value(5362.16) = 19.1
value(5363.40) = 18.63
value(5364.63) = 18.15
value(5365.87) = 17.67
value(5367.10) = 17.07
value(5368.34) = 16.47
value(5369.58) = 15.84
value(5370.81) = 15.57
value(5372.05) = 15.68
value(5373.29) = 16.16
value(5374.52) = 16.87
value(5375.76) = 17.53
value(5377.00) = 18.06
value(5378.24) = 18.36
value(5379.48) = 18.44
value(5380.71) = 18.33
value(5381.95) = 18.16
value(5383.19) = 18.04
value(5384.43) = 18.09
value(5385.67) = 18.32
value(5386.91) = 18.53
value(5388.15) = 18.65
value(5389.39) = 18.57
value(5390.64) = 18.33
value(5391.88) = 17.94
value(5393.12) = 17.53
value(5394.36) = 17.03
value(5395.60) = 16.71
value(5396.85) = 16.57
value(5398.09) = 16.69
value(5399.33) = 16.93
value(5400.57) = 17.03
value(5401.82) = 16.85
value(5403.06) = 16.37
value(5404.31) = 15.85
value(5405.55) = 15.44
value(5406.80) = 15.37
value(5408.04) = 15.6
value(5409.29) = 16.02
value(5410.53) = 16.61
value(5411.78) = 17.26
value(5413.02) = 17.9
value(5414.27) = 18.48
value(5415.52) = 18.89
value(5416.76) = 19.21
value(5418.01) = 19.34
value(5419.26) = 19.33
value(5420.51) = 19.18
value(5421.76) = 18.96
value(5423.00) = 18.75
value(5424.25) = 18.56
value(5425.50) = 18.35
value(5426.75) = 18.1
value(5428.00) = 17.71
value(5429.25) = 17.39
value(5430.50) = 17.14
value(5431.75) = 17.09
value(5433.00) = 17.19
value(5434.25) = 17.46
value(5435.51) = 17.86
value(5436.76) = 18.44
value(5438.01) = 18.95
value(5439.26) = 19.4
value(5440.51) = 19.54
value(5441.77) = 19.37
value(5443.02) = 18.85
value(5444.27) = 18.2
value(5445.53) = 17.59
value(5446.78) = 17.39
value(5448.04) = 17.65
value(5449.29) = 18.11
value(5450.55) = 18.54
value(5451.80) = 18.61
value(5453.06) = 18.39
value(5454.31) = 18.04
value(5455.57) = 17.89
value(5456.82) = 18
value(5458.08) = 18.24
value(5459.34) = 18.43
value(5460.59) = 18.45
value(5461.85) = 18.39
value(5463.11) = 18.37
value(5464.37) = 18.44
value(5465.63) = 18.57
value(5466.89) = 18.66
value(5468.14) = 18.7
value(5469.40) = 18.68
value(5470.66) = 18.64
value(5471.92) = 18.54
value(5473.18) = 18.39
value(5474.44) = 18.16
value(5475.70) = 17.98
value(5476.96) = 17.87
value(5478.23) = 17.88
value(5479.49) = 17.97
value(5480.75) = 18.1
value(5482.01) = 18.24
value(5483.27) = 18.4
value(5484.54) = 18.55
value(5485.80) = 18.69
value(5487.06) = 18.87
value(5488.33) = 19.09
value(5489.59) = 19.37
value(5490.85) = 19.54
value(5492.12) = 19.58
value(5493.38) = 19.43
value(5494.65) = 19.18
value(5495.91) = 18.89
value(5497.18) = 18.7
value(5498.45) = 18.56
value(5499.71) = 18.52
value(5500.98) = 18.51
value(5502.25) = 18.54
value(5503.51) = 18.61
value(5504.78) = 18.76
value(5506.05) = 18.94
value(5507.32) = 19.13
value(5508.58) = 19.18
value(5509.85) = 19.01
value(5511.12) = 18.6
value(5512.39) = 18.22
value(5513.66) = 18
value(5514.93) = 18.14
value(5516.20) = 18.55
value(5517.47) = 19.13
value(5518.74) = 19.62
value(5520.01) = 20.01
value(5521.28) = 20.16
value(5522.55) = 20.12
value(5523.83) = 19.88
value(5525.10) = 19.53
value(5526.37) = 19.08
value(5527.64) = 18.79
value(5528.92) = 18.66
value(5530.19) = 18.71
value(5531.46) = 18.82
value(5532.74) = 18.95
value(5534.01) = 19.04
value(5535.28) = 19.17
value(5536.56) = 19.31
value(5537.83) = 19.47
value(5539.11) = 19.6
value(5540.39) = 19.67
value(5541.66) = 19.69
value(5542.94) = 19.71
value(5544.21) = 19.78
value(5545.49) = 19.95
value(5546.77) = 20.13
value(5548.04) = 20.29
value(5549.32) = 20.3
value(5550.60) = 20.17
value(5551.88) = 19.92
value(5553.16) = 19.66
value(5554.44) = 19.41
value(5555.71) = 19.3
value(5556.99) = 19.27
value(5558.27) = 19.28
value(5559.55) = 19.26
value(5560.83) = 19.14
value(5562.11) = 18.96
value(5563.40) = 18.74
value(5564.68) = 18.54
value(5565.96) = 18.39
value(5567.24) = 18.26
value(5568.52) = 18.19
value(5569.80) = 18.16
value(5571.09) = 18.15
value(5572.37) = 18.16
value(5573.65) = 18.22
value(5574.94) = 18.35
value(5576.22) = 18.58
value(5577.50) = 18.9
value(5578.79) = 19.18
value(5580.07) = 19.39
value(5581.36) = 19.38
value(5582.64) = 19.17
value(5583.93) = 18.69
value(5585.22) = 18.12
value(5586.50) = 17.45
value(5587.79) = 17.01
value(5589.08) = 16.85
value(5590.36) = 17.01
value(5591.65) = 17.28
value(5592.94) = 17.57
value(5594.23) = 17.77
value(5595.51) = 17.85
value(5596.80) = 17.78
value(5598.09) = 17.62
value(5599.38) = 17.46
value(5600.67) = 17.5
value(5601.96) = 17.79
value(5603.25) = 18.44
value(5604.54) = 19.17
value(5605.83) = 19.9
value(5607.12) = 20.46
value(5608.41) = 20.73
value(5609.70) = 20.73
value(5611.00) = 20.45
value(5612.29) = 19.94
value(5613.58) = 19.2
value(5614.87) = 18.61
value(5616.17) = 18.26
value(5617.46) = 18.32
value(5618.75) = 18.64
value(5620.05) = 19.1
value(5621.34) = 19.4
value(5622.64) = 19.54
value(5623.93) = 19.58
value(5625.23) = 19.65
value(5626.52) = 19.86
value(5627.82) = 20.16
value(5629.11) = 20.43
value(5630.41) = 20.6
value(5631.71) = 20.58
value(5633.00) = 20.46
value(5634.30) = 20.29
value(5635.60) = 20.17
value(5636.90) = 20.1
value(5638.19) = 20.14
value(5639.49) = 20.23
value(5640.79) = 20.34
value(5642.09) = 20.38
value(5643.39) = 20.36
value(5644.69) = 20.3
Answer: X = 1.15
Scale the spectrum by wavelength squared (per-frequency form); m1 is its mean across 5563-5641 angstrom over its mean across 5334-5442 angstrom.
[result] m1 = 1.16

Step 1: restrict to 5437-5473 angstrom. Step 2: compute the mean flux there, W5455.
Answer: 18.5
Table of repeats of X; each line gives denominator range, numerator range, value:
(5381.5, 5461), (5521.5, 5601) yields 1.11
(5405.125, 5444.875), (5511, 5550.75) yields 1.12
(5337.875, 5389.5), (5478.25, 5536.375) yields 1.13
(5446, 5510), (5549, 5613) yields 1.05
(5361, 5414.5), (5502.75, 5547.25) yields 1.17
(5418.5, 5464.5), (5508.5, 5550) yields 1.09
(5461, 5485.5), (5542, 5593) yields 1.06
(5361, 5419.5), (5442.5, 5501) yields 1.09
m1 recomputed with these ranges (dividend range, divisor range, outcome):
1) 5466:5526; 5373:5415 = 1.13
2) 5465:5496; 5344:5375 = 1.10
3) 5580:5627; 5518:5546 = 0.99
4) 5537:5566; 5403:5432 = 1.16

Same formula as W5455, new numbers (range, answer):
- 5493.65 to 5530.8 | 19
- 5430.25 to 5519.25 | 18.5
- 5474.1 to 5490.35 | 18.4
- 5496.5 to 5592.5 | 18.9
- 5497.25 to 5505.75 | 18.6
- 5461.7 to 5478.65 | 18.4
